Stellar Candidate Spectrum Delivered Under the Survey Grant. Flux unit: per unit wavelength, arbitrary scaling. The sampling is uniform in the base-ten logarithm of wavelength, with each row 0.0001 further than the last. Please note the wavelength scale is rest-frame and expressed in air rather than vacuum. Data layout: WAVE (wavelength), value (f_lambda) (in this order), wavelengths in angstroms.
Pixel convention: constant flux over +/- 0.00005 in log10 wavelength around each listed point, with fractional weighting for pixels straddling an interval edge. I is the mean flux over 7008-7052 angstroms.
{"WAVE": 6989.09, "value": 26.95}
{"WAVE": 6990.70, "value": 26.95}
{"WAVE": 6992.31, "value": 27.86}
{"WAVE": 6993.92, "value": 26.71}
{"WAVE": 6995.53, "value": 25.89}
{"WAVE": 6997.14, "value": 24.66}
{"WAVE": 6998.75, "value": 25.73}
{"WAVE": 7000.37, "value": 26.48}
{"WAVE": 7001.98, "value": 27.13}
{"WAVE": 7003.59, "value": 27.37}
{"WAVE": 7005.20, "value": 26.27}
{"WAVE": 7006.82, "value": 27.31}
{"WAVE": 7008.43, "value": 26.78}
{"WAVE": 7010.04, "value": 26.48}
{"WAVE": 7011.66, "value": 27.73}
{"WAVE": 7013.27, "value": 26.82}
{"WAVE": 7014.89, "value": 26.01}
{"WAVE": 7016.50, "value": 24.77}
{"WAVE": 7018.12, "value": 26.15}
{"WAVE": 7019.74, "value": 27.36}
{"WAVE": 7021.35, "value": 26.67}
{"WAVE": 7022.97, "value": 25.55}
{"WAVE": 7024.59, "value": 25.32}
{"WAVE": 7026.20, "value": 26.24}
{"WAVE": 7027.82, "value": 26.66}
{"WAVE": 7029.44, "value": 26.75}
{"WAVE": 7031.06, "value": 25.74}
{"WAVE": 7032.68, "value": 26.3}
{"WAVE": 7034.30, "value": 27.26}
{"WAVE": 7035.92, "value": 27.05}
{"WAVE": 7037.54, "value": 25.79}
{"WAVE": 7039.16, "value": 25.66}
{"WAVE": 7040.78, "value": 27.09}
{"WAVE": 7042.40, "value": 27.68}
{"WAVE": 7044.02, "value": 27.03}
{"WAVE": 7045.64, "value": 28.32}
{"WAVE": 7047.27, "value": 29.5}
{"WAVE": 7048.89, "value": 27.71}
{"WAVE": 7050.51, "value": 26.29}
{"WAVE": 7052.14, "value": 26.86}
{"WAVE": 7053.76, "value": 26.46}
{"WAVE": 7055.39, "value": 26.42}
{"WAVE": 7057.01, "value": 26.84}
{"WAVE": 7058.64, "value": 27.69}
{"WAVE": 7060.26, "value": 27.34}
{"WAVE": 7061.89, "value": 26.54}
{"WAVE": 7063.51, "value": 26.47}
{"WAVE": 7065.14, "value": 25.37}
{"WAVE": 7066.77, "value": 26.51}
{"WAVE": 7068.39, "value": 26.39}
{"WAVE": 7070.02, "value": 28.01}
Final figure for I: 26.7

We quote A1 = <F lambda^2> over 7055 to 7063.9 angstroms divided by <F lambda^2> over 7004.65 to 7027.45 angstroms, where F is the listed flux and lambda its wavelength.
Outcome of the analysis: 1.03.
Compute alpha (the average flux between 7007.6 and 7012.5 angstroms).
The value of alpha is 27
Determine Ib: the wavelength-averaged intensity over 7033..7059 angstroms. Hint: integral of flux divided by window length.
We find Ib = 27.1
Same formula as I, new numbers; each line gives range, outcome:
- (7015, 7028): 26.1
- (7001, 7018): 26.6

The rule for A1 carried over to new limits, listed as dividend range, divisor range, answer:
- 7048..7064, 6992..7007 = 1.03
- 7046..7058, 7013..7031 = 1.05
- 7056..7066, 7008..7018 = 1.03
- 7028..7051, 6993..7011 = 1.03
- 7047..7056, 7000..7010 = 1.02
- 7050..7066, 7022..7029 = 1.03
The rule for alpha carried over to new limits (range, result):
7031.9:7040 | 26.4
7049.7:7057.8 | 26.6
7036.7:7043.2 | 26.6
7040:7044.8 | 27.3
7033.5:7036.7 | 27.2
